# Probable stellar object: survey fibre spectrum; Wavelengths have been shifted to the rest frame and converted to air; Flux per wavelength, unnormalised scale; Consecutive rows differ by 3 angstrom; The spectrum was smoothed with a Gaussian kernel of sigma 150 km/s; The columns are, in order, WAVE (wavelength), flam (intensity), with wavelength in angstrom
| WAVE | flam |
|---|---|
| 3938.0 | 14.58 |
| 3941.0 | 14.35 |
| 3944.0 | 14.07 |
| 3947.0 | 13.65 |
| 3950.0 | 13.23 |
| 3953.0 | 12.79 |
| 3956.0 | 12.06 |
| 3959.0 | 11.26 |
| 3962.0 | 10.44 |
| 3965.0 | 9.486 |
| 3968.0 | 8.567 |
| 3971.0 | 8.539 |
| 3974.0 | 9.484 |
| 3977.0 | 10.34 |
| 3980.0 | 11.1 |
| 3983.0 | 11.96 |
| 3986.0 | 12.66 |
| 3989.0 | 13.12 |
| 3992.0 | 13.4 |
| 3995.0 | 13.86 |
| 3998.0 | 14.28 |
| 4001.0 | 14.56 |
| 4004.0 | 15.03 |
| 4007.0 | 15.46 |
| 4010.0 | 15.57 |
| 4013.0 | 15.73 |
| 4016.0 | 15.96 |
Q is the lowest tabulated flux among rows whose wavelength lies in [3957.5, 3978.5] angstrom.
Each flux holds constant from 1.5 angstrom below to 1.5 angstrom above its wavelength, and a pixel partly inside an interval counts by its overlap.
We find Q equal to 8.539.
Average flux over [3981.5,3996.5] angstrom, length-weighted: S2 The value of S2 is 13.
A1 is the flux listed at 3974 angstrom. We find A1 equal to 9.484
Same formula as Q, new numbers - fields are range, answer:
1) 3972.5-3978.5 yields 9.484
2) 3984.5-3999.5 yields 12.66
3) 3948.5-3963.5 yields 10.44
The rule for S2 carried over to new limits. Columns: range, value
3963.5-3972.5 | 8.86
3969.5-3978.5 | 9.45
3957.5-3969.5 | 9.94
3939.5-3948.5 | 14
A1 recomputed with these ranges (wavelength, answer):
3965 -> 9.486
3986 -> 12.66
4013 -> 15.73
